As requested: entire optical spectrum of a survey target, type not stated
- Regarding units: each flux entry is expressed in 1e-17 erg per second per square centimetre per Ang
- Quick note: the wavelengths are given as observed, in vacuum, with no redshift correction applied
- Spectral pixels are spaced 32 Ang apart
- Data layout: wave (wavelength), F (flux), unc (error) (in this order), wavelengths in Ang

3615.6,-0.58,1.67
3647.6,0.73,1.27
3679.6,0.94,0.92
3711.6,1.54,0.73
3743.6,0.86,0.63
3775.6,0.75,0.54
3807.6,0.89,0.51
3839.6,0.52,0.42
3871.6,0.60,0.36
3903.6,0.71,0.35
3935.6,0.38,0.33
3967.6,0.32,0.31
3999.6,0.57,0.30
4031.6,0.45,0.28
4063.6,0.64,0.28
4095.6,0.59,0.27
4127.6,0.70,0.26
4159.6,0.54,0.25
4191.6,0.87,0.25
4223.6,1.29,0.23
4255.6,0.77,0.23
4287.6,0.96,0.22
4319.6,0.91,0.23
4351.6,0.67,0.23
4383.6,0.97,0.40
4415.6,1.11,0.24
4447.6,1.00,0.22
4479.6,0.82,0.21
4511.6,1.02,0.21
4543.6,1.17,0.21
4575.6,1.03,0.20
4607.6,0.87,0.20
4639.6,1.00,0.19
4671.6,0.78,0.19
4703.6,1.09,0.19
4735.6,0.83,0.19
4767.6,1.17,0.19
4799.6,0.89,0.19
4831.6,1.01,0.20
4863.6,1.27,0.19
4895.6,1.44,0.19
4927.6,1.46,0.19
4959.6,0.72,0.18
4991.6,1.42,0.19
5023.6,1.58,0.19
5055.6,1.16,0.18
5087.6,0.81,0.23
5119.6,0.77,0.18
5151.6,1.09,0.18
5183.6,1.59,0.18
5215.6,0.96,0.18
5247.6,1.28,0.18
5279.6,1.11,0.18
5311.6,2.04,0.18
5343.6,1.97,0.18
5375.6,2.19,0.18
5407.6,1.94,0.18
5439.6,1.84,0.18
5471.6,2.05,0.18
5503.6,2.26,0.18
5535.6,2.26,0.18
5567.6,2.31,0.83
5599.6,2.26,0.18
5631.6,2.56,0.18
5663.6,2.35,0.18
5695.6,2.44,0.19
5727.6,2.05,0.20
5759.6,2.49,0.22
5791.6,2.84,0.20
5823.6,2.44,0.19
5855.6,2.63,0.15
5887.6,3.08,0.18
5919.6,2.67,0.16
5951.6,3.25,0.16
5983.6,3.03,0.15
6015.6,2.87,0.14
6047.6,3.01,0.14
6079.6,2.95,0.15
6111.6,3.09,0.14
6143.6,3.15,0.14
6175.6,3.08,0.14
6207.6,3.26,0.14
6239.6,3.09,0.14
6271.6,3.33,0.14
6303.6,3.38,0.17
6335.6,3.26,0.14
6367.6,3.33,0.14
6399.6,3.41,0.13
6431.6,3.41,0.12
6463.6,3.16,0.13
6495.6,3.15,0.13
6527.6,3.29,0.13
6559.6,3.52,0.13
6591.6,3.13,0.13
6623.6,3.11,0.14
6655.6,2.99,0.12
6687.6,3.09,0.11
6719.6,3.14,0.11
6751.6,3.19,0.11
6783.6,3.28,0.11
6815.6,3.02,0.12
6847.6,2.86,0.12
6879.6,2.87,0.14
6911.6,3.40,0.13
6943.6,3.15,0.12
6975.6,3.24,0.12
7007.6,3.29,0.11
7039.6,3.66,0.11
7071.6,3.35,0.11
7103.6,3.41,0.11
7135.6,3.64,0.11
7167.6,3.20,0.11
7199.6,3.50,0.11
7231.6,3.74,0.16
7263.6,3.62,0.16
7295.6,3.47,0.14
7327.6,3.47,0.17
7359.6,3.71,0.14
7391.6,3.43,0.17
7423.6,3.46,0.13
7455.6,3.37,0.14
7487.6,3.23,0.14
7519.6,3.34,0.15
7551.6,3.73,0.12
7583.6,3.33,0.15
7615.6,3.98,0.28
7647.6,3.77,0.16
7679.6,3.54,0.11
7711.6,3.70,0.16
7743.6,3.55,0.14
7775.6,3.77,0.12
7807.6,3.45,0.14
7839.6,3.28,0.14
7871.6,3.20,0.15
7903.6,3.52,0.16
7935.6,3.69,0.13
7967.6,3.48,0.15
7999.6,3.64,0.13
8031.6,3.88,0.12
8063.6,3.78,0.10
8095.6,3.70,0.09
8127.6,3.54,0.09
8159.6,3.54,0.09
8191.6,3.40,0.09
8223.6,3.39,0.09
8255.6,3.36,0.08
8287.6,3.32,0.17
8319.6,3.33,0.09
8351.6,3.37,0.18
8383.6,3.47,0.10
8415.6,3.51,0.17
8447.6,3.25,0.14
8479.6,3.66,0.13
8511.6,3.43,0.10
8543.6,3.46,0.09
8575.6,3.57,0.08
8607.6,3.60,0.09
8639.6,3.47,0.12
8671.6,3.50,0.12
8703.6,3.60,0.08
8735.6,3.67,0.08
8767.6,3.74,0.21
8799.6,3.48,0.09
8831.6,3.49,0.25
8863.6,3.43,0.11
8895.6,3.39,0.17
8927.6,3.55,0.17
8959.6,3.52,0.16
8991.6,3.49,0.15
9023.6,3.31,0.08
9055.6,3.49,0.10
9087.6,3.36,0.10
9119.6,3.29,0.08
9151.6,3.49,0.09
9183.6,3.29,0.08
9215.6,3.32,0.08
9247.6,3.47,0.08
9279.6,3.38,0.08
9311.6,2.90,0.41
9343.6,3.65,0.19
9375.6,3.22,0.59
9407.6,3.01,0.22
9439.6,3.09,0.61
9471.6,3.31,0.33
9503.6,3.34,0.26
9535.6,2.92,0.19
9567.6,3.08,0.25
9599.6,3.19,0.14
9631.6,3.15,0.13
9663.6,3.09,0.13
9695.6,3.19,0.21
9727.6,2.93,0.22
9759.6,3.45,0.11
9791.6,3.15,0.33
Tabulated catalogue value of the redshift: 0.328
